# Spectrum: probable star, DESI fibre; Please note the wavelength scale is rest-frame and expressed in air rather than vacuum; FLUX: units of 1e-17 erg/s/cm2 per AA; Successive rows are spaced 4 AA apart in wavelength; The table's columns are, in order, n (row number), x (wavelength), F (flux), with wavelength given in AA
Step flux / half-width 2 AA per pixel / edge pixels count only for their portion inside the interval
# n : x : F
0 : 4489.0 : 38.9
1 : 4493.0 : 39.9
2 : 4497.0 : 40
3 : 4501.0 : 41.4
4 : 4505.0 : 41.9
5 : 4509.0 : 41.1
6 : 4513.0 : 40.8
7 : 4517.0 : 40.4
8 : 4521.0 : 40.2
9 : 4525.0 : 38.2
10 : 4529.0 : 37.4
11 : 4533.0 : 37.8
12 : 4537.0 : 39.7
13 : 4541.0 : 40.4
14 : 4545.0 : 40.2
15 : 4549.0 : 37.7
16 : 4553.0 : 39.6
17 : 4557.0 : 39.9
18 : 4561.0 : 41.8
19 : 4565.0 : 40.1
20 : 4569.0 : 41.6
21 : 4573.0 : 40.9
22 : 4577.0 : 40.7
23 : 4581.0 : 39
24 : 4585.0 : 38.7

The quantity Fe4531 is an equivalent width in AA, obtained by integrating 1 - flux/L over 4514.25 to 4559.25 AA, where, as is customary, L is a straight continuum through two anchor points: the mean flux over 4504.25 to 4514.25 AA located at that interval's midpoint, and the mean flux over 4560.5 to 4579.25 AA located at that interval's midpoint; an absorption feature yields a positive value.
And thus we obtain 2.0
